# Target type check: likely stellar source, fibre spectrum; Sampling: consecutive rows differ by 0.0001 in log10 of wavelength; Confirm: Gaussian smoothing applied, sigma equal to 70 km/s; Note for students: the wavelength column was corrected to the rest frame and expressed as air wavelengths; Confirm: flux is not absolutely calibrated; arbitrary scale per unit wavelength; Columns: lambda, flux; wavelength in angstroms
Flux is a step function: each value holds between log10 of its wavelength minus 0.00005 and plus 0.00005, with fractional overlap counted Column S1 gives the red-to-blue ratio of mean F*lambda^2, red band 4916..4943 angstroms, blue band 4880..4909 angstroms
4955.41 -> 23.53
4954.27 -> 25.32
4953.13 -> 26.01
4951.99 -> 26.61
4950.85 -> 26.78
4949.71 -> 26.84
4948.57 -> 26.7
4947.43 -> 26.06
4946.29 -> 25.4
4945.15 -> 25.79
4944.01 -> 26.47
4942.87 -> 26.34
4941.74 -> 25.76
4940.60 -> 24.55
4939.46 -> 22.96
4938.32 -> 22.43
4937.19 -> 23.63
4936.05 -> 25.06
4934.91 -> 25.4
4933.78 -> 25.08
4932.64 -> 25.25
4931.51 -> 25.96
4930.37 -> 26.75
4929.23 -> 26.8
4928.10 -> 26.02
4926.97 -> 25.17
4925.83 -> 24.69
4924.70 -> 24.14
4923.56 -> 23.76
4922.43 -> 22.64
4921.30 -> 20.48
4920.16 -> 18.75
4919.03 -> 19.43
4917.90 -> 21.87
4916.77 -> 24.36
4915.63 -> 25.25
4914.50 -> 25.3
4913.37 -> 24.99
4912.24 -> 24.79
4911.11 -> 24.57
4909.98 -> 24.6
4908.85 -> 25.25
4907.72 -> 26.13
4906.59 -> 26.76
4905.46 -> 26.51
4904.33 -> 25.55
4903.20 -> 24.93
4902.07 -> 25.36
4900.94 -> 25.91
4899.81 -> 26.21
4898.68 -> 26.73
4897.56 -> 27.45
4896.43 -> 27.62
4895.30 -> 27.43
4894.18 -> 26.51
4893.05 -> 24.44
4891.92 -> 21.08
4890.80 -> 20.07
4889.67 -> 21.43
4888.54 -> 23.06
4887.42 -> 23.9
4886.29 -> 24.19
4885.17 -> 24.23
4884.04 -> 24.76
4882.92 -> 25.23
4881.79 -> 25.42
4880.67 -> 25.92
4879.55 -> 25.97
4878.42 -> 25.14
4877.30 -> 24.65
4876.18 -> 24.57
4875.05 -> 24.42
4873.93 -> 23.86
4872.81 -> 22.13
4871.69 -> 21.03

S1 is 0.97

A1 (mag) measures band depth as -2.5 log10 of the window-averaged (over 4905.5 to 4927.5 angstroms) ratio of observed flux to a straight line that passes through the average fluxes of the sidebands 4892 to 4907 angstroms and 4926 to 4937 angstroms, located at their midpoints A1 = 0.08 mag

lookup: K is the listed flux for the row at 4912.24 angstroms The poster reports 24.79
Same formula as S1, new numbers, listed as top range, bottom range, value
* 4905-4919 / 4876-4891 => 1.03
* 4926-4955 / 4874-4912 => 1.04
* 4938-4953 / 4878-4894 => 1.10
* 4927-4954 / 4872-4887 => 1.07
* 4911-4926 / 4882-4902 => 0.95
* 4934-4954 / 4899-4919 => 1.03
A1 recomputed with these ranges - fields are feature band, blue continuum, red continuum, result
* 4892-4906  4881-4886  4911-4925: -0.08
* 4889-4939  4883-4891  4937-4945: -0.03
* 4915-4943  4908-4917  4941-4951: 0.07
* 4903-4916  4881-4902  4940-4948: -0.01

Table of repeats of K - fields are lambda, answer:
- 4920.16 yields 18.75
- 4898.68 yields 26.73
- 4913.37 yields 24.99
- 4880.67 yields 25.92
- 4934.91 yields 25.4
